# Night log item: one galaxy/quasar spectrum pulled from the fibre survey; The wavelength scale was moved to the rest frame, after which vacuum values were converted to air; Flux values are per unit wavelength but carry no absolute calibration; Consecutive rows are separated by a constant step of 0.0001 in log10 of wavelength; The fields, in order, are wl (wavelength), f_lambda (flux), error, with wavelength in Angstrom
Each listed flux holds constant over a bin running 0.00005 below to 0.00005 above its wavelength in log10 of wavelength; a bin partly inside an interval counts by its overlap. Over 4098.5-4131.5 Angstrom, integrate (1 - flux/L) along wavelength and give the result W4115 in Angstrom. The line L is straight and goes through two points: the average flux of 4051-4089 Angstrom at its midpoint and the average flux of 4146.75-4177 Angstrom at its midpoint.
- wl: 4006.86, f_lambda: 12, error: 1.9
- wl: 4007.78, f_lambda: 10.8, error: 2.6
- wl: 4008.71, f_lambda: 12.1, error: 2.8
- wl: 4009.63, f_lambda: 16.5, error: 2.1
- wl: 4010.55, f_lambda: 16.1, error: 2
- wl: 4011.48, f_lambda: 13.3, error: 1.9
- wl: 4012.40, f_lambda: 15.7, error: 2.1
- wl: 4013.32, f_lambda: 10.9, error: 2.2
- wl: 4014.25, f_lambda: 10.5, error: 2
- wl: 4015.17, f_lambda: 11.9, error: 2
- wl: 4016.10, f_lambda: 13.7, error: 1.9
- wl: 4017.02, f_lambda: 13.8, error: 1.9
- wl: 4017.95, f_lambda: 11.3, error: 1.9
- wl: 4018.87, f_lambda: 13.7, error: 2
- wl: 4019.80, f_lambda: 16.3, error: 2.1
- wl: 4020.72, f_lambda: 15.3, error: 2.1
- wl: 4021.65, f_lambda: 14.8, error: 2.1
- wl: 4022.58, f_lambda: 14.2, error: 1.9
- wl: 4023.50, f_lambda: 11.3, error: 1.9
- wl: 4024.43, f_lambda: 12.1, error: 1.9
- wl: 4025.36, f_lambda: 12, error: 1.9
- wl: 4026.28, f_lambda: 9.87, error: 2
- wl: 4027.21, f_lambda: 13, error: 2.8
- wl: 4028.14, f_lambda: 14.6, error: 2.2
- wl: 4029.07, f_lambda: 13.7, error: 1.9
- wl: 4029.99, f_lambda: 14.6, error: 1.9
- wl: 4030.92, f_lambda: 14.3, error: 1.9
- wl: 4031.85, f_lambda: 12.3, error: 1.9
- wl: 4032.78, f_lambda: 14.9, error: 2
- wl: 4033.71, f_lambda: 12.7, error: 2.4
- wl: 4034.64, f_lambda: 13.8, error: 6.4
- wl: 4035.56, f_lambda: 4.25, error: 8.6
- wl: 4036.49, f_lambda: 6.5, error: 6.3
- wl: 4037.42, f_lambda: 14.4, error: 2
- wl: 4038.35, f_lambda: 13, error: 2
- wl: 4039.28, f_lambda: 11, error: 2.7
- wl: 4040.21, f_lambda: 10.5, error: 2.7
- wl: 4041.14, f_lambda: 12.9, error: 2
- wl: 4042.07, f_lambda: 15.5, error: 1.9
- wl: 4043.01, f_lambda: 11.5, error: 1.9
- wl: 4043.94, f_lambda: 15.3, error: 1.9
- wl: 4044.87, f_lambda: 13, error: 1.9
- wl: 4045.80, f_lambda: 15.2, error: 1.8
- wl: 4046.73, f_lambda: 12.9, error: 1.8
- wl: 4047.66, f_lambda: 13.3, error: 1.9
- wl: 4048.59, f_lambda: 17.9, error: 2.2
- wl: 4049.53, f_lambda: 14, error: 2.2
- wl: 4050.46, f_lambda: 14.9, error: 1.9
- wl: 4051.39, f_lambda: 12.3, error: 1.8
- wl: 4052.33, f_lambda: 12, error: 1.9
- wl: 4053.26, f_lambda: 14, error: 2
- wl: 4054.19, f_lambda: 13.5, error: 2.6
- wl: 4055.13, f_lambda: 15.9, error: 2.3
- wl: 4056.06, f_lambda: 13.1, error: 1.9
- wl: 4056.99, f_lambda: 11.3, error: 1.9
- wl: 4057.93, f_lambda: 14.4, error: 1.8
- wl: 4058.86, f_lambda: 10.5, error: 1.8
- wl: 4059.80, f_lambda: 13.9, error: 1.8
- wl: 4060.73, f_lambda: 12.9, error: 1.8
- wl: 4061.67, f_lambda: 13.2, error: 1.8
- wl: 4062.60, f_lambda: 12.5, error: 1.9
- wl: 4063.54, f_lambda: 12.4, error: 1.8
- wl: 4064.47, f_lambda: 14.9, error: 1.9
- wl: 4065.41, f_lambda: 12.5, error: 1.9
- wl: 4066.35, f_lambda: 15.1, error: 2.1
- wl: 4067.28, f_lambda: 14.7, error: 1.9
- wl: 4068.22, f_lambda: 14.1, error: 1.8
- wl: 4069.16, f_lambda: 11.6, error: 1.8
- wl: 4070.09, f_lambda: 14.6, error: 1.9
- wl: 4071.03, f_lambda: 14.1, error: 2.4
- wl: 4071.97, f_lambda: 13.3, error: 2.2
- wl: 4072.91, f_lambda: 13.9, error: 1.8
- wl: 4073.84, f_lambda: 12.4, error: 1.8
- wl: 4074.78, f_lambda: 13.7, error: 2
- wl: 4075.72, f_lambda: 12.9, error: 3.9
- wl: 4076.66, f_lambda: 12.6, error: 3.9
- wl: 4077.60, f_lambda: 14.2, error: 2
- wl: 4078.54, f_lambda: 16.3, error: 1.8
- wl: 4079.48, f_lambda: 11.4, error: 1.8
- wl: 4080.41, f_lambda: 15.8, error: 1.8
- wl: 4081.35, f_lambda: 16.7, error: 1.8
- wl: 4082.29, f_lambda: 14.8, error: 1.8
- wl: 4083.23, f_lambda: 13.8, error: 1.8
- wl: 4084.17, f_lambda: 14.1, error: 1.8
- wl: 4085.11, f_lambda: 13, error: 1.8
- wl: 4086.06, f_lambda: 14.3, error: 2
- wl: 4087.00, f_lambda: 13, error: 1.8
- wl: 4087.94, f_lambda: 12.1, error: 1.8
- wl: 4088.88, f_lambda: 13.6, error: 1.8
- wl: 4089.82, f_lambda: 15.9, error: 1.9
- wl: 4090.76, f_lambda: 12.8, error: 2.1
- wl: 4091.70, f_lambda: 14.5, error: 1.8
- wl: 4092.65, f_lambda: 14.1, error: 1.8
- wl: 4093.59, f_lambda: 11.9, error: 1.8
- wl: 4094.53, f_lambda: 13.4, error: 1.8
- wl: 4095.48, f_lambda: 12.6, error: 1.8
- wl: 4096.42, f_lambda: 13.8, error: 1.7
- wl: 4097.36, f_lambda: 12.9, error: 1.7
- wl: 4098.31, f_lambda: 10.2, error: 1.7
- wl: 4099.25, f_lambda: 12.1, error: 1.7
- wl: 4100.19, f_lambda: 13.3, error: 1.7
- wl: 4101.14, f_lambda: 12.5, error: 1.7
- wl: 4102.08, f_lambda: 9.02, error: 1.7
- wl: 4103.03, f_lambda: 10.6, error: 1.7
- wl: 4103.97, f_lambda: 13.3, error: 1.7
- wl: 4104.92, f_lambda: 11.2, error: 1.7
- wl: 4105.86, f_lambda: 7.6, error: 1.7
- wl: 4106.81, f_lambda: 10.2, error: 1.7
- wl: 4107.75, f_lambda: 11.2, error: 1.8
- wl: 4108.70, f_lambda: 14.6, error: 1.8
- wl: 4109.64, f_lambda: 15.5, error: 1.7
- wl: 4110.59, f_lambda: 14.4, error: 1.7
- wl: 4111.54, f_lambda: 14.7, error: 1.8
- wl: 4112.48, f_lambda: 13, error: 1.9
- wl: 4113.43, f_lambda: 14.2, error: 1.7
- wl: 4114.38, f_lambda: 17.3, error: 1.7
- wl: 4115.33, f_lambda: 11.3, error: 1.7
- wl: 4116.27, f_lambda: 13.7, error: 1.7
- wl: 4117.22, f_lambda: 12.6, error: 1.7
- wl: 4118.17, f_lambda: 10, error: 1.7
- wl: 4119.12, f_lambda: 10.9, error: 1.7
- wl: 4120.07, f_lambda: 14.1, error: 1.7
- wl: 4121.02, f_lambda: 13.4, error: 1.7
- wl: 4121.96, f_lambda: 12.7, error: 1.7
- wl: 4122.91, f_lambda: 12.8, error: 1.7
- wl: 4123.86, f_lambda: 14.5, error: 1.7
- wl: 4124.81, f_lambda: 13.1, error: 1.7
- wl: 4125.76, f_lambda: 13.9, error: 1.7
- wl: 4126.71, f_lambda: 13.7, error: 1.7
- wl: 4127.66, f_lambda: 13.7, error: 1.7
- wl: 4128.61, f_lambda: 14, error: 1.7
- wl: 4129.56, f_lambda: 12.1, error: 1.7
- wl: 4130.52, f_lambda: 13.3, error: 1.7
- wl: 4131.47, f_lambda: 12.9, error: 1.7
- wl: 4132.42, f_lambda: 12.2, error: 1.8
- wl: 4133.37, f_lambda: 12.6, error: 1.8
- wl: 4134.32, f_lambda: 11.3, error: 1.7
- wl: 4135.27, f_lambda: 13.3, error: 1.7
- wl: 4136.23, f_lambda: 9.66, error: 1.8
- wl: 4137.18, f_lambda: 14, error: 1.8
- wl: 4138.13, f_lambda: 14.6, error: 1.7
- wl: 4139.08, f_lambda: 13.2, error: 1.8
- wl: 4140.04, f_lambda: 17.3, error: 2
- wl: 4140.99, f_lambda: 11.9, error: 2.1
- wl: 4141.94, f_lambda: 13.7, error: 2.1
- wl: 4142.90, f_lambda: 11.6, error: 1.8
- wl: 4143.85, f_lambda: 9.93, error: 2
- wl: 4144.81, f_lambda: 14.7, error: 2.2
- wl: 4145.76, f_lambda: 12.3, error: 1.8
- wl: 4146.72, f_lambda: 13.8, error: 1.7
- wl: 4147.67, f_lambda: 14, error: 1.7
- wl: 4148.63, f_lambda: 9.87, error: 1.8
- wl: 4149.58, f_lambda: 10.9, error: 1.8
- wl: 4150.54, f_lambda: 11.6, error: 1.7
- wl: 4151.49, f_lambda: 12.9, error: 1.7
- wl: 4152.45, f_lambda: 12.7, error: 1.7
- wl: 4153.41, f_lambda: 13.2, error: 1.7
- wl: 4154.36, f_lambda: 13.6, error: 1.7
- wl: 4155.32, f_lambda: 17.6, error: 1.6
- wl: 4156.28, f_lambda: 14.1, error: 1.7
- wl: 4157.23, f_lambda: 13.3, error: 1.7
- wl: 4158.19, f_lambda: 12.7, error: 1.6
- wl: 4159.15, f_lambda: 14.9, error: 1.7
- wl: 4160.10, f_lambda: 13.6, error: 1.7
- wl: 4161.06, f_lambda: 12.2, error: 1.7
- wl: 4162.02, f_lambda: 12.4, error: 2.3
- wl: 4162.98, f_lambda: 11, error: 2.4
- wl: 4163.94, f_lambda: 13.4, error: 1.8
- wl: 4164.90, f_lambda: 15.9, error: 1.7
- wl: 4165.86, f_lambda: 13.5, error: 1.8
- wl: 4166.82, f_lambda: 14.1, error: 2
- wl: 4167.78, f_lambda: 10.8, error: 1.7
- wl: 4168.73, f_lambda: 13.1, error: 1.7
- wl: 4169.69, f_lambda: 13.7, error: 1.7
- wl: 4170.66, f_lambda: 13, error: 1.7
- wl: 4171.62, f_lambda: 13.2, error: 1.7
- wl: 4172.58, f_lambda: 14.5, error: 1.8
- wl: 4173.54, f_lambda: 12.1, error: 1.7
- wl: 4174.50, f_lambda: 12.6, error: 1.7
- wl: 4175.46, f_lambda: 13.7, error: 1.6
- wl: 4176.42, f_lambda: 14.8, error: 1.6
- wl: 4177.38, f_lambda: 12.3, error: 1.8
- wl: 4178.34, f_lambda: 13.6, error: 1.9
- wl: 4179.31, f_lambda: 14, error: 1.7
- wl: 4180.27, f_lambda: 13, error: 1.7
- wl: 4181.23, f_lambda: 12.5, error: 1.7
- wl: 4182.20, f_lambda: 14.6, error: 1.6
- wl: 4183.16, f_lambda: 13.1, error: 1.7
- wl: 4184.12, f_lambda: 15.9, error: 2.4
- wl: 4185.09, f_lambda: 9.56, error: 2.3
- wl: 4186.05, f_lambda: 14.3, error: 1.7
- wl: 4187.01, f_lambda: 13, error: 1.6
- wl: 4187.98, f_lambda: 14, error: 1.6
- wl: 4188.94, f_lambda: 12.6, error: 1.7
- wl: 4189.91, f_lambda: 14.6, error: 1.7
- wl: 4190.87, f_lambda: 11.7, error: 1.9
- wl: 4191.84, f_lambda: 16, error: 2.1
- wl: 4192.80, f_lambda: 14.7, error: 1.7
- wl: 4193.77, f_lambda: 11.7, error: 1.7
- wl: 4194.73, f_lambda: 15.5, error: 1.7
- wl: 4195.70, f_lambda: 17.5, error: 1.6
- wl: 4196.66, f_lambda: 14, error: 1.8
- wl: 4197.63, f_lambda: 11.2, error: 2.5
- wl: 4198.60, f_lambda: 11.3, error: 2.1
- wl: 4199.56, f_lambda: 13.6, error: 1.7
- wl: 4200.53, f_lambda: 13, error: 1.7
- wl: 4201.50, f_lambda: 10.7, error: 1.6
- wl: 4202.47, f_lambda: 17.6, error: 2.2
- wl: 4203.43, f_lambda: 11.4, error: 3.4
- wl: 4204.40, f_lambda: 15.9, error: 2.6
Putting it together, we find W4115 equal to 1.5 Angstrom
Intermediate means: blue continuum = 13.5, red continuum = 13.2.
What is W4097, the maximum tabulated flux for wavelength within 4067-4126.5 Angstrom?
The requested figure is 17.3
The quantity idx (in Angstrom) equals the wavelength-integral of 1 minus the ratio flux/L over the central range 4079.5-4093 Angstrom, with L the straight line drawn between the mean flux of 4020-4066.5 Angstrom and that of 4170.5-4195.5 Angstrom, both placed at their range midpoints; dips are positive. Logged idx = -0.88 Angstrom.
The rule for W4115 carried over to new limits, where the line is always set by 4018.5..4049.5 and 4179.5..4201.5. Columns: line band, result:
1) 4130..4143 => 0.3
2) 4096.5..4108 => 1.7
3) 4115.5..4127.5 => 0.3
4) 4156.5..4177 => 0.2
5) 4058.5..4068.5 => -0.2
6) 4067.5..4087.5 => -1.0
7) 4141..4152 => 0.9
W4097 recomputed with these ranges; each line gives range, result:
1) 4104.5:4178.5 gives 17.6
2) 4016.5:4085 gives 17.9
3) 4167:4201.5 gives 17.5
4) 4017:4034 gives 16.3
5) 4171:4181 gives 14.8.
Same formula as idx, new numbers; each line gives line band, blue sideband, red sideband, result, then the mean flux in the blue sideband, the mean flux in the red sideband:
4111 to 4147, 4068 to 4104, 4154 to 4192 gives 0.7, 13.3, 13.4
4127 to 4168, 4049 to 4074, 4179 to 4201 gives 1.4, 13.4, 13.5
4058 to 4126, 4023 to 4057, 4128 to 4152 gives -1.9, 12.9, 12.7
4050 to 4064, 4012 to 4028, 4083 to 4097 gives 0.2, 13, 13.5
